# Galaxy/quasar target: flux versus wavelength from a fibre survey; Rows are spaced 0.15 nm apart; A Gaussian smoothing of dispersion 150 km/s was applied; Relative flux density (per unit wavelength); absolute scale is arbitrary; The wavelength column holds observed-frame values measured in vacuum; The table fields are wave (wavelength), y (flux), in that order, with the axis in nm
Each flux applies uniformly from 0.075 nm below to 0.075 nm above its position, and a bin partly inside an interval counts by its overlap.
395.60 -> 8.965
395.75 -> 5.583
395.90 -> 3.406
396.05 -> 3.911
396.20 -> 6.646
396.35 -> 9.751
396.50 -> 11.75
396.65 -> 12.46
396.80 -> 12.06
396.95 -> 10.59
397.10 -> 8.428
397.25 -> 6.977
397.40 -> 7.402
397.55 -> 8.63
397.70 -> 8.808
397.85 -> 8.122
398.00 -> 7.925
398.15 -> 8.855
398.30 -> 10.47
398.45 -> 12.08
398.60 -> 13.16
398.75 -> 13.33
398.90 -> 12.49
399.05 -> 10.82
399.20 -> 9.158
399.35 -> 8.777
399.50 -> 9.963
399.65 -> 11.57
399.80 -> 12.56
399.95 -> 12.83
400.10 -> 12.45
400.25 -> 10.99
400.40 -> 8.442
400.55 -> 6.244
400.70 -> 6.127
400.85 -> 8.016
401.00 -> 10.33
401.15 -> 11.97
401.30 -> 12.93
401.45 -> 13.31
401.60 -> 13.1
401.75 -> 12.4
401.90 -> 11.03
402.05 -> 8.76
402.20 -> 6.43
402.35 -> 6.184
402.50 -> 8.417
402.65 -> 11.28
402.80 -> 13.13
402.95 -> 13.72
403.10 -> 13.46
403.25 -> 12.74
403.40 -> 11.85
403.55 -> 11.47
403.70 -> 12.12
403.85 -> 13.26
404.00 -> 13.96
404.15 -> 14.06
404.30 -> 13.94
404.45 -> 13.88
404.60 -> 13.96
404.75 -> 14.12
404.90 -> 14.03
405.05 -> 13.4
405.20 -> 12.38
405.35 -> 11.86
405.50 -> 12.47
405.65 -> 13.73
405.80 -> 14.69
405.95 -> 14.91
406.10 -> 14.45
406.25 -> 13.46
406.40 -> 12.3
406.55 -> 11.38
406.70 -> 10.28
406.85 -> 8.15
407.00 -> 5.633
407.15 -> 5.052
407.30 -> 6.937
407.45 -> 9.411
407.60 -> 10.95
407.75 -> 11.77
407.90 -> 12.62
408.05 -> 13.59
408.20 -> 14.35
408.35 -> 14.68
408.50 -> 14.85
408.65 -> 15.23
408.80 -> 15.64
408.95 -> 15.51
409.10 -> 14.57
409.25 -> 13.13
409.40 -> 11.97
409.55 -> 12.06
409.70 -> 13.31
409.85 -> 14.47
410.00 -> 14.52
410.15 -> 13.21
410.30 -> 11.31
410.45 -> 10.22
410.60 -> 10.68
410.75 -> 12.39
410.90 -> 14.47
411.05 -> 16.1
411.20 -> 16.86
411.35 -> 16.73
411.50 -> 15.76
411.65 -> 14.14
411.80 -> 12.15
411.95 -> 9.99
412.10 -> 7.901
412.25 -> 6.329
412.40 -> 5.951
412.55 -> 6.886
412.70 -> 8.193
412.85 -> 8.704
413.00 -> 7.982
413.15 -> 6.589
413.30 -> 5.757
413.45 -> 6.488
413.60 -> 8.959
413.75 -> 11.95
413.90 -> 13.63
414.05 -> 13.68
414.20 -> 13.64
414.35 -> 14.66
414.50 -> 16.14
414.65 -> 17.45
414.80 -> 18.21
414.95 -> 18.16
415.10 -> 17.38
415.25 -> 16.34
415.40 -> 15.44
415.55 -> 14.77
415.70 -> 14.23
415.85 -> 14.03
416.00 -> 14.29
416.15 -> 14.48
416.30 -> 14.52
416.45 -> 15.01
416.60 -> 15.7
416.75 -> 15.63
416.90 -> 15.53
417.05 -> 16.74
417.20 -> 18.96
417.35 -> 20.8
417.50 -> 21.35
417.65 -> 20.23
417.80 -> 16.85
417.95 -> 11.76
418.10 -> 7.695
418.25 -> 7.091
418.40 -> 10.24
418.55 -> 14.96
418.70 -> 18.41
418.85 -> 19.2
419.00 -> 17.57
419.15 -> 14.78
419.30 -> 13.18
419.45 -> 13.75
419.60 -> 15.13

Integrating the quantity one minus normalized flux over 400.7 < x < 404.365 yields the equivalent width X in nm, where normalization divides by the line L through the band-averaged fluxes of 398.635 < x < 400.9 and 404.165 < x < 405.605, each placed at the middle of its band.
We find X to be 0.165 nm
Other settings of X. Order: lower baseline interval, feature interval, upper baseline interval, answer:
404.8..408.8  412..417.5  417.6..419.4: 0.18 nm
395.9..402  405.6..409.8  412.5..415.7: -0.30 nm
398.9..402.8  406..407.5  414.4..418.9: 0.30 nm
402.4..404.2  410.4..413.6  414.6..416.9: 0.91 nm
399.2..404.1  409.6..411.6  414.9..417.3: 0.01 nm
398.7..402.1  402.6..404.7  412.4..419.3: -0.31 nm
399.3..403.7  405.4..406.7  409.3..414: -0.27 nm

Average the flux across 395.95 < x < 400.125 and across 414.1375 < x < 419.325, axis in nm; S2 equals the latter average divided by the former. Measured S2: 1.56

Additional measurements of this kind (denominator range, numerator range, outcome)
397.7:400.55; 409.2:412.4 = 1.19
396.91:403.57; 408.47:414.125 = 1.13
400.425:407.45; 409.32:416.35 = 1.10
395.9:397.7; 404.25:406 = 1.56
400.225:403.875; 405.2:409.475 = 1.15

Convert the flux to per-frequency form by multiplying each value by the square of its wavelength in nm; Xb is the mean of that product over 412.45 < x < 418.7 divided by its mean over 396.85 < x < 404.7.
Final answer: 1.36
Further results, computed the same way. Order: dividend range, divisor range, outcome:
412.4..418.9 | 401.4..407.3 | 1.23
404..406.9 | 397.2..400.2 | 1.31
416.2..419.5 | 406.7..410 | 1.34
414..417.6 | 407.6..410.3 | 1.22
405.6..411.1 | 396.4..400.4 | 1.25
